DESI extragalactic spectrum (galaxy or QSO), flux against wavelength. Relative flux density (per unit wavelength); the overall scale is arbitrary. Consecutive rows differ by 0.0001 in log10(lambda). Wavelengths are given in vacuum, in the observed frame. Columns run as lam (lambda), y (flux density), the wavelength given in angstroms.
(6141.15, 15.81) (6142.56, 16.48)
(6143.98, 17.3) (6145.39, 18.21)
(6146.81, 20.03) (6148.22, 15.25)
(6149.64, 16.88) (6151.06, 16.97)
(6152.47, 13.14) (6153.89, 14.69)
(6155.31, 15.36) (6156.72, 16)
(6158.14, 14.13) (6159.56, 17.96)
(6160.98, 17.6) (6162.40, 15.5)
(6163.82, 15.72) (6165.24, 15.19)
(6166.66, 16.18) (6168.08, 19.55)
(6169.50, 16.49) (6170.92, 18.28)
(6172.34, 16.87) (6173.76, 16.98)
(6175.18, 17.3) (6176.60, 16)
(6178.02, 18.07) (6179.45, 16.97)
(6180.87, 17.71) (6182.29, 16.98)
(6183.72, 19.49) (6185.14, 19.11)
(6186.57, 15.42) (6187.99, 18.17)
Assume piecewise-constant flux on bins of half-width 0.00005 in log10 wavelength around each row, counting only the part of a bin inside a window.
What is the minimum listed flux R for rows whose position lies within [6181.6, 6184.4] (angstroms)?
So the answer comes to 16.98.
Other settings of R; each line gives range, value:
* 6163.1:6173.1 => 15.19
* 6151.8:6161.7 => 13.14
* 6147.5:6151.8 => 15.25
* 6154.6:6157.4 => 15.36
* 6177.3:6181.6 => 16.97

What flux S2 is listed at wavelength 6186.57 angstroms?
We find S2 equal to 15.42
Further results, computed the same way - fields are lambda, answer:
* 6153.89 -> 14.69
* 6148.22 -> 15.25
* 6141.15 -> 15.81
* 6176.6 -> 16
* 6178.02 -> 18.07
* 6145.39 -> 18.21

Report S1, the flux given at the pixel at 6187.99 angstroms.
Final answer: 18.17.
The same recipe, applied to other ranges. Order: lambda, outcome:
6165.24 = 15.19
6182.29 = 16.98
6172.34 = 16.87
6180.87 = 17.71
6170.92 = 18.28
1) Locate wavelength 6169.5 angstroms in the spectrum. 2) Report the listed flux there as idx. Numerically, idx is 16.49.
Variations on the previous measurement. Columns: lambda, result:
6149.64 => 16.88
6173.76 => 16.98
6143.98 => 17.3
